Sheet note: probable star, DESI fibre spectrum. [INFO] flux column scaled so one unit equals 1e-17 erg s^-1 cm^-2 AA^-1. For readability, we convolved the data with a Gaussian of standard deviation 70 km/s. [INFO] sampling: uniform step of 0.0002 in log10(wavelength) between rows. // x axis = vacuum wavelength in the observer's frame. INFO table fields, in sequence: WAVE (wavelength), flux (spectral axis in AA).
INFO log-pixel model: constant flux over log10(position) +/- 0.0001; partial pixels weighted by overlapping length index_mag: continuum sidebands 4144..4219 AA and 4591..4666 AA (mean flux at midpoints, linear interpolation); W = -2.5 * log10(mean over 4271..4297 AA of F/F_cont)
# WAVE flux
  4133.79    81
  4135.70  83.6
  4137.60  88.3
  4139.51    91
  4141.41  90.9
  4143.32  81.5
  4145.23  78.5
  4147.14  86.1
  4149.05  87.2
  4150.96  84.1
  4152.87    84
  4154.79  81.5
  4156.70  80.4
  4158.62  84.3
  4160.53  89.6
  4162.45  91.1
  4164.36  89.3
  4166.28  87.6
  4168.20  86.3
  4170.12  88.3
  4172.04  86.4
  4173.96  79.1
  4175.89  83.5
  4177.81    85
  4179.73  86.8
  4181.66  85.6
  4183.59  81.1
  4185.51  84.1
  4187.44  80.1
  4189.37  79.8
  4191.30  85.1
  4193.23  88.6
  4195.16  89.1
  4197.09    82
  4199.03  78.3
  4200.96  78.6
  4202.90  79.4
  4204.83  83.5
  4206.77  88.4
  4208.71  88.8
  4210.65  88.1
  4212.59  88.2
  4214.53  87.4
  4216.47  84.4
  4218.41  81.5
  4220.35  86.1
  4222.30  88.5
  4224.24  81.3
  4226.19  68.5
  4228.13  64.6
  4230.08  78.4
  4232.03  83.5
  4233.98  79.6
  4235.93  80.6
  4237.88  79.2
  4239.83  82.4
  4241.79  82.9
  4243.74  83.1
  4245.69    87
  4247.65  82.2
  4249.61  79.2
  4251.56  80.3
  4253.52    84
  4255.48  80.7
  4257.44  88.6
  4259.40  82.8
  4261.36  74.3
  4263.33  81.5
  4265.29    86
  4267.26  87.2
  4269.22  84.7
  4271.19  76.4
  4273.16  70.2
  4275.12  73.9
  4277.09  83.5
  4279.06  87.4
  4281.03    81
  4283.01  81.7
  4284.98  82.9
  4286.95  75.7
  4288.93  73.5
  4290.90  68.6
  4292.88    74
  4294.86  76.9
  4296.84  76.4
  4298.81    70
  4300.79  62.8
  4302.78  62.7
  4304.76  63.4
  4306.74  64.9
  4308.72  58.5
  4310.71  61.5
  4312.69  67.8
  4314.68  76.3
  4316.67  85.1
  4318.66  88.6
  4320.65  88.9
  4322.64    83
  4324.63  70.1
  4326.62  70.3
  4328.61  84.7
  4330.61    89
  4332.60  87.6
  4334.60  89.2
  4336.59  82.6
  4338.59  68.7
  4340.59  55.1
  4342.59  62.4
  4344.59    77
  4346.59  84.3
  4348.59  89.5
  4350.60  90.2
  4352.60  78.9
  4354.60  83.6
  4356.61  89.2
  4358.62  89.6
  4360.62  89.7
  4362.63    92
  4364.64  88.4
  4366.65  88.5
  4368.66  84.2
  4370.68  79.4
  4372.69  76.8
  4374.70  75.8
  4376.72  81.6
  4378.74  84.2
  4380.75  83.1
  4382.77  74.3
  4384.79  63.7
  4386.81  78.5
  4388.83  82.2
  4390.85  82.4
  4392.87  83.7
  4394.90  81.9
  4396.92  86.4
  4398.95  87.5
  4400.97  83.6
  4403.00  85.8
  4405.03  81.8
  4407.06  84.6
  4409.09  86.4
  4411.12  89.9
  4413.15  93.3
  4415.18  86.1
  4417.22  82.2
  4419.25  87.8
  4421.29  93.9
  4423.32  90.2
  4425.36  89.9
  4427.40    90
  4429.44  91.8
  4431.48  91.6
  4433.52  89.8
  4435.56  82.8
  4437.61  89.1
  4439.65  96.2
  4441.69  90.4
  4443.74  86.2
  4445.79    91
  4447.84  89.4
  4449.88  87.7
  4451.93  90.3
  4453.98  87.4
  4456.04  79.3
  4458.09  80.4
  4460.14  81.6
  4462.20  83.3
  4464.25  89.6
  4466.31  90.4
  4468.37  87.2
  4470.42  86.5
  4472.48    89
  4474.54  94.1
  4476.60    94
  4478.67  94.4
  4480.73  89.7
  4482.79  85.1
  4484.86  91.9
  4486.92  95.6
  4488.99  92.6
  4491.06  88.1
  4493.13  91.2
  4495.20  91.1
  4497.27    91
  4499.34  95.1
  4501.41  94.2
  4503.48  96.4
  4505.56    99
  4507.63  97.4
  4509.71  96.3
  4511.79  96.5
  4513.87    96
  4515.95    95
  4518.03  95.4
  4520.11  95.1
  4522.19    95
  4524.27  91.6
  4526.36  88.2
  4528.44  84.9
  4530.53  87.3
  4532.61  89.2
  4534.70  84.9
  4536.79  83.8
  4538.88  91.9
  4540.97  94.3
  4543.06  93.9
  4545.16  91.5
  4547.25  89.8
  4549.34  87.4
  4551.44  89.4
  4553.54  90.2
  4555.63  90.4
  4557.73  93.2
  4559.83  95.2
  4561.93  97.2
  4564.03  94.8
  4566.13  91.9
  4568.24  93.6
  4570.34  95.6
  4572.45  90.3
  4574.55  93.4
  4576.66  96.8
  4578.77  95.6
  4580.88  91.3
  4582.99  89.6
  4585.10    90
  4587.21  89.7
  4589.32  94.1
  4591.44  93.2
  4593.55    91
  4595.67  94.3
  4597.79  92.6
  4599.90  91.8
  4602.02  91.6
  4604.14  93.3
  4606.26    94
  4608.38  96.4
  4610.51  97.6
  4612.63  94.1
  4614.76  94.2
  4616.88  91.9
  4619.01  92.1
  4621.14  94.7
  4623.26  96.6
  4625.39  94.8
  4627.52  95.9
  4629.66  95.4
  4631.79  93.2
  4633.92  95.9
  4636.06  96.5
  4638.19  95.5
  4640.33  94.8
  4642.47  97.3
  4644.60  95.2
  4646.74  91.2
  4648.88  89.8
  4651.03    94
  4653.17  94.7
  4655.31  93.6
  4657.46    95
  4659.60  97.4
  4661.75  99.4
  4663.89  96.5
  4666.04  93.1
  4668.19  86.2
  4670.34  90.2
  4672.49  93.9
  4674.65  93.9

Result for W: 0.13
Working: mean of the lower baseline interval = 84.6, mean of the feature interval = 77.3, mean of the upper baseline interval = 94.4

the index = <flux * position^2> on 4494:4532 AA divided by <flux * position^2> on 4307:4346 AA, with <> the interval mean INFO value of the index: 1.34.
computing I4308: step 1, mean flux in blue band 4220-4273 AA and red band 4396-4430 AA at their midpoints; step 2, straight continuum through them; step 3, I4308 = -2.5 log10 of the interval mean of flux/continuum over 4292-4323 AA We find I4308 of 0.16 mag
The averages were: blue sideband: 81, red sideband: 87.7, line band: 72.3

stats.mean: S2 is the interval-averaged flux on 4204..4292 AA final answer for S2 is 81.4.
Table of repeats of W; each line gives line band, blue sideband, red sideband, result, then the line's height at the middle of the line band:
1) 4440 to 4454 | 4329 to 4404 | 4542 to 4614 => -0.04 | 86.1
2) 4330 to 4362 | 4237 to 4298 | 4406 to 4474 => 0.03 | 83.8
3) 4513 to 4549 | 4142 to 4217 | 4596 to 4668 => 0.02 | 92.3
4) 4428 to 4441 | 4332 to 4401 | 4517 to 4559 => -0.06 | 85.1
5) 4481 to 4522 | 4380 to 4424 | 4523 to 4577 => -0.06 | 88.8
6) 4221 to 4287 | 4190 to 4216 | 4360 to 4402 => 0.04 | 84.2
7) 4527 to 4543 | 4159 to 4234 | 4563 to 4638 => 0.04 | 92.1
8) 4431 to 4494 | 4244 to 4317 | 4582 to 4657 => -0.04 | 85.8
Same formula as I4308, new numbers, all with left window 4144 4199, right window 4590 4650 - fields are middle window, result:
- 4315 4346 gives 0.12 mag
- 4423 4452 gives 0.01 mag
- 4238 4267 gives 0.05 mag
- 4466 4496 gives 0.01 mag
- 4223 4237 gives 0.12 mag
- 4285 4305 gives 0.22 mag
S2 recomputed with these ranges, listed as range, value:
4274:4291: 79.2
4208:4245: 82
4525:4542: 88.1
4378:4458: 86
